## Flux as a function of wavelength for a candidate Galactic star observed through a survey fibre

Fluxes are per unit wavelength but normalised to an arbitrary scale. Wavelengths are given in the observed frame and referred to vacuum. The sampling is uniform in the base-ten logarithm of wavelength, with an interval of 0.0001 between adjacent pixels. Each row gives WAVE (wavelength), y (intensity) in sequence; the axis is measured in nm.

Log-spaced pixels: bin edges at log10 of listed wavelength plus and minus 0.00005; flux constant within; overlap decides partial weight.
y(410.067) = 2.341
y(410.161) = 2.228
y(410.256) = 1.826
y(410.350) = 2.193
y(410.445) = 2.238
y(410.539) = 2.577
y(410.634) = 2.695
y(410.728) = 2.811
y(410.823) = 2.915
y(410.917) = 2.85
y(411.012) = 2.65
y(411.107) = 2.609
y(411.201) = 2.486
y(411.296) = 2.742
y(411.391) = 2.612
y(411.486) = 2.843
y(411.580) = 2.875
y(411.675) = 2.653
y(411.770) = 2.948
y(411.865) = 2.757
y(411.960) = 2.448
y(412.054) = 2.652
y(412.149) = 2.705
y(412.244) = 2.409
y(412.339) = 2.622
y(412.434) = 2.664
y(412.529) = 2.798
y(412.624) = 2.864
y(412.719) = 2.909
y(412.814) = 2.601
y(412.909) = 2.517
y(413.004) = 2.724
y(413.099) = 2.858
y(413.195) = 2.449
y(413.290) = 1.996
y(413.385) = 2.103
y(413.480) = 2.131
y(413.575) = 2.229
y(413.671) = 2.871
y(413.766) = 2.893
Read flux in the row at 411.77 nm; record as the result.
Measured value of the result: 2.948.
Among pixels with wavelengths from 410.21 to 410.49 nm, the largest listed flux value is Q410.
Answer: 2.238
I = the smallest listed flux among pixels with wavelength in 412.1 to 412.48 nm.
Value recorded 2.409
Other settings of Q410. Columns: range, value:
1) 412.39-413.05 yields 2.909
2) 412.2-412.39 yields 2.622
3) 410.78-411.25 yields 2.915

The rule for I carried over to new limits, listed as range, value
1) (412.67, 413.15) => 2.517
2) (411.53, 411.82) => 2.653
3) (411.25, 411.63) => 2.612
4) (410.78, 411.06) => 2.65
